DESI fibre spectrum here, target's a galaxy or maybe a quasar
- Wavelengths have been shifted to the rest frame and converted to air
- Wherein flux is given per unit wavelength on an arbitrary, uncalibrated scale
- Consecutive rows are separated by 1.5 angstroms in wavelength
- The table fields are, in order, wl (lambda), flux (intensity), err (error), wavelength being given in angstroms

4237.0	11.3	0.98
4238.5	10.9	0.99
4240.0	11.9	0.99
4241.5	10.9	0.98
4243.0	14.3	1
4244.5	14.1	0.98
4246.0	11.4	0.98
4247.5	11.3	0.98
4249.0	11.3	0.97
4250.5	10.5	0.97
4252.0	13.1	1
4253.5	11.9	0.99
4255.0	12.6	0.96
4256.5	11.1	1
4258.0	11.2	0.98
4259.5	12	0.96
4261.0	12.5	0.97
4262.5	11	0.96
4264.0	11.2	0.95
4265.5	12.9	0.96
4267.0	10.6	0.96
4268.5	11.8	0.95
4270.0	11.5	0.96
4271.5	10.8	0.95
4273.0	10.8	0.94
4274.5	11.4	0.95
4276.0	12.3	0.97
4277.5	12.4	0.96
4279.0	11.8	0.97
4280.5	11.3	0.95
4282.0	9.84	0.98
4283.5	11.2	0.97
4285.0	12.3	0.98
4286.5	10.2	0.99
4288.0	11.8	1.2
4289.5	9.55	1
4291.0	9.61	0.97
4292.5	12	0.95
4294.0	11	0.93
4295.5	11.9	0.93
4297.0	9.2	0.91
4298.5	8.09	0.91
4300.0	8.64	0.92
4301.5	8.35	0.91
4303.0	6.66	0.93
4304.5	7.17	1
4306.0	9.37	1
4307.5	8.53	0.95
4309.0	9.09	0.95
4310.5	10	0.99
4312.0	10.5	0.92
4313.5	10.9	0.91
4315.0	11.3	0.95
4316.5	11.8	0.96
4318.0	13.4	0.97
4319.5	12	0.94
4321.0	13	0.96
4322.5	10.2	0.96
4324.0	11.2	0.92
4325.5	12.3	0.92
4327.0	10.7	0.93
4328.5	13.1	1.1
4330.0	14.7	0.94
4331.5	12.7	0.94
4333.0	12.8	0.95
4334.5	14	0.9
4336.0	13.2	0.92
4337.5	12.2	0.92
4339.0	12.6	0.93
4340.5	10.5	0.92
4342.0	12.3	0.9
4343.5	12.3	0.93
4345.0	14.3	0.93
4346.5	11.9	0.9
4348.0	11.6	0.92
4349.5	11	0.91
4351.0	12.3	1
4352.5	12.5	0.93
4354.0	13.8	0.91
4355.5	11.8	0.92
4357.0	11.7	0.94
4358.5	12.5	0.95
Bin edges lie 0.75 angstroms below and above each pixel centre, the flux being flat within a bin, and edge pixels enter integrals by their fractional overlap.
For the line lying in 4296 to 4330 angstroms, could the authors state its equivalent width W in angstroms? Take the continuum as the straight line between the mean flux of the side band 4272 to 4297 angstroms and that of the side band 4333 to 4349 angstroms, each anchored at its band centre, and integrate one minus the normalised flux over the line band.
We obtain 4.28 angstroms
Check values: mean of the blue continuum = 11.1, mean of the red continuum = 12.5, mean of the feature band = 10.4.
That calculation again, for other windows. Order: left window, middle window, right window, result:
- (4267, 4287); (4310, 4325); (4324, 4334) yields 1.1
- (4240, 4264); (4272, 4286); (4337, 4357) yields 0.7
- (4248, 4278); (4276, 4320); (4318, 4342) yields 6.1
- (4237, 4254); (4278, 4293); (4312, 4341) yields 1.4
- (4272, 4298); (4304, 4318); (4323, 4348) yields 2.0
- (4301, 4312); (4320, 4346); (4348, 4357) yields -4.5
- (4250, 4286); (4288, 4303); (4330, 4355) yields 2.7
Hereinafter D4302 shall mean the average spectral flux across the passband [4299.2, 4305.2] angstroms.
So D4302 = 7.71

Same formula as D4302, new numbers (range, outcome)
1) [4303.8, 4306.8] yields 8.29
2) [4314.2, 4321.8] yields 12.3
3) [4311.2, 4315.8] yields 10.9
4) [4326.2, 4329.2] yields 11.9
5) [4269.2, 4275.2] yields 11.1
